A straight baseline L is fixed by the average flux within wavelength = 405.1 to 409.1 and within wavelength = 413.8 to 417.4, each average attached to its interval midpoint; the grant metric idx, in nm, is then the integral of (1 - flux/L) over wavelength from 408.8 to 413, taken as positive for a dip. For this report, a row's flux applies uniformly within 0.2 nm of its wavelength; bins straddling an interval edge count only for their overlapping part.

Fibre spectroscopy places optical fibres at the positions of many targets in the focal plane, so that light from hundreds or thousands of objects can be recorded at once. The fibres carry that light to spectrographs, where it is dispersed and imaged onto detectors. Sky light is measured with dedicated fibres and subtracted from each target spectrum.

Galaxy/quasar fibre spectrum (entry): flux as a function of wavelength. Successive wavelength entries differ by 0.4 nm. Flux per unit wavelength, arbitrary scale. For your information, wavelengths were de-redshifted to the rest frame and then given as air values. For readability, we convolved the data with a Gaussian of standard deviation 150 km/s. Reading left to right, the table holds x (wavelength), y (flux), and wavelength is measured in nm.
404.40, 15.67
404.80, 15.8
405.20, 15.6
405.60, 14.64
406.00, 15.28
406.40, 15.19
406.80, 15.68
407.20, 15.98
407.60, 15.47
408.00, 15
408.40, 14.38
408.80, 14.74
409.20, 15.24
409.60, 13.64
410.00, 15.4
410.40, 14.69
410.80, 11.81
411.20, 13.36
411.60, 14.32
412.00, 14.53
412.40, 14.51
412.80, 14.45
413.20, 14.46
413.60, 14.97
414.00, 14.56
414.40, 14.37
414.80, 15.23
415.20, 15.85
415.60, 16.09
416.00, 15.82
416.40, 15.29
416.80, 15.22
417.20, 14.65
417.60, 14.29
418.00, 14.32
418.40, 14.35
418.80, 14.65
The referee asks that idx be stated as 0.27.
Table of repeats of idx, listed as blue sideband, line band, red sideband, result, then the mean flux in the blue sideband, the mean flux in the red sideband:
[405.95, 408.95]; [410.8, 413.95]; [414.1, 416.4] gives 0.23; 15.2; 15.4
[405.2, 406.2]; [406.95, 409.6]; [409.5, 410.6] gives -0.03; 15.1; 14.7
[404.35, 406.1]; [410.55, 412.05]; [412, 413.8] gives 0.13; 15.4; 14.6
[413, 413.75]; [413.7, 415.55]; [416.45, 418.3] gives -0.05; 14.7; 14.7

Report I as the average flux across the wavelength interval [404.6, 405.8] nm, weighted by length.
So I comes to 15.3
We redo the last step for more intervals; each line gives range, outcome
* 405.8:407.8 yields 15.5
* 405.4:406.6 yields 15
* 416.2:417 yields 15.3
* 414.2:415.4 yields 15.1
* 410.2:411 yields 13.2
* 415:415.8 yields 16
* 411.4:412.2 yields 14.4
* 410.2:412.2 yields 13.7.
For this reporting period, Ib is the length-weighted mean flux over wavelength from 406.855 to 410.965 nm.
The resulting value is 14.7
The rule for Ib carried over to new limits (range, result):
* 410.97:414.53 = 14.4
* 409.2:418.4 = 14.6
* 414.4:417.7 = 15.3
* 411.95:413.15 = 14.5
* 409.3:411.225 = 13.9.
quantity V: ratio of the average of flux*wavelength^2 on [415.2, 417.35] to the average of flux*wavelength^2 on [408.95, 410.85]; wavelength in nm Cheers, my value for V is 1.11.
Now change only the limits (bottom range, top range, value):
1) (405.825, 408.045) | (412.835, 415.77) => 1.01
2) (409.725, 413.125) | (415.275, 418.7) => 1.09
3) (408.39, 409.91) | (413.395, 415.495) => 1.06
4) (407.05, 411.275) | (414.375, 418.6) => 1.07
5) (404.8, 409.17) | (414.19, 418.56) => 1.03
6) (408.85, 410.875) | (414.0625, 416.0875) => 1.10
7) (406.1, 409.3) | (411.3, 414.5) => 0.98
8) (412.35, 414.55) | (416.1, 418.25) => 1.03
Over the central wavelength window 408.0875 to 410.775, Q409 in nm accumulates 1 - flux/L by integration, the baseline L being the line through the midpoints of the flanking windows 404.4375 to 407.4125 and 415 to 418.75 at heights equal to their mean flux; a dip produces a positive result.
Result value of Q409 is 0.15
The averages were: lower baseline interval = 15.5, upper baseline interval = 15.1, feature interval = 14.5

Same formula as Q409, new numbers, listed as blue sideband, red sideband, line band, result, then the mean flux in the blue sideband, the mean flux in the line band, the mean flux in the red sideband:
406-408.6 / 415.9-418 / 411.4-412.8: 0.061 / 15.3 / 14.5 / 14.9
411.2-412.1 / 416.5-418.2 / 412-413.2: -0.019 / 14.2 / 14.5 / 14.7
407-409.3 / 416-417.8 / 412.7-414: 0.035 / 15.1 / 14.6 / 15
